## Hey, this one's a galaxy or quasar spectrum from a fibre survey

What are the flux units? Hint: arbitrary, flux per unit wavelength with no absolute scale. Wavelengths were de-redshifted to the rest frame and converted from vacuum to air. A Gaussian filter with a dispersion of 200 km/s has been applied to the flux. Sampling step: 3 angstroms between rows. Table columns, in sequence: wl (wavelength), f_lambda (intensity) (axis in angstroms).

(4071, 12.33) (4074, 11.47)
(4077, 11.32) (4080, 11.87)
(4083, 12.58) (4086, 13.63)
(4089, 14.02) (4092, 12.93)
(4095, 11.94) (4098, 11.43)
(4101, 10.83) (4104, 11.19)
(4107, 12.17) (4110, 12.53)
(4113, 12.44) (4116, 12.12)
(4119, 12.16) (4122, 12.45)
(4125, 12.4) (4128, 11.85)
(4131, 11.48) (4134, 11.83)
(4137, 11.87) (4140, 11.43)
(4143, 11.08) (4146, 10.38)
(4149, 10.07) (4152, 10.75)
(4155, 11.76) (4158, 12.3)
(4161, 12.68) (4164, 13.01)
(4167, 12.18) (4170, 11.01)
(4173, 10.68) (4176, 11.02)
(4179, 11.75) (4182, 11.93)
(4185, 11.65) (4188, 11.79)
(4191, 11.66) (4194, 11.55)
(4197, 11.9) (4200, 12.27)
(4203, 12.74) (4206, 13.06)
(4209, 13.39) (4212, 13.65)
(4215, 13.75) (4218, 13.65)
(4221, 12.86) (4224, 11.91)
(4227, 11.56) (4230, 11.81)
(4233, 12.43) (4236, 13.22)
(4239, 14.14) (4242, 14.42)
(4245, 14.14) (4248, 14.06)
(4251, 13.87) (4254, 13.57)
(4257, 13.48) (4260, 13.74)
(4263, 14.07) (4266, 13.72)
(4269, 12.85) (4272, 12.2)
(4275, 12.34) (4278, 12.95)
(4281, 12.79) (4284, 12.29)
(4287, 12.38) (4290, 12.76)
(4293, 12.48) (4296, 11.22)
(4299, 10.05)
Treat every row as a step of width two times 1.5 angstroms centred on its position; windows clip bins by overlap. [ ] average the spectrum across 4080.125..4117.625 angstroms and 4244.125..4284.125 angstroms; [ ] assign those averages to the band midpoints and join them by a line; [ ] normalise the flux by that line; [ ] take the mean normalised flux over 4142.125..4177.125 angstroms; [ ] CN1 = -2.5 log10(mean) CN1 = 0.113 mag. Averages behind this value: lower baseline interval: 12.3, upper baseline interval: 13.3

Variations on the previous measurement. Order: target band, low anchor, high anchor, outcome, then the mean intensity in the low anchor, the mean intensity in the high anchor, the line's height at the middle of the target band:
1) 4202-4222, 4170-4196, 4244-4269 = -0.08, 11.5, 13.8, 12.4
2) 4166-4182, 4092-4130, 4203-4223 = 0.13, 12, 13.3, 12.8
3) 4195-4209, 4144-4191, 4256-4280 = -0.04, 11.5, 13.2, 12.1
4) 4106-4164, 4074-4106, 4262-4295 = 0.04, 12.1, 12.8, 12.3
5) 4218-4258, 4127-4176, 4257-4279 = -0.04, 11.5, 13.2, 12.7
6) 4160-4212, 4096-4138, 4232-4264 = 0.07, 11.9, 13.8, 12.9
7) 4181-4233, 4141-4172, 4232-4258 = 0.03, 11.5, 13.7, 12.8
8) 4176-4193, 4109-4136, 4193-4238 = 0.07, 12.1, 12.7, 12.5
